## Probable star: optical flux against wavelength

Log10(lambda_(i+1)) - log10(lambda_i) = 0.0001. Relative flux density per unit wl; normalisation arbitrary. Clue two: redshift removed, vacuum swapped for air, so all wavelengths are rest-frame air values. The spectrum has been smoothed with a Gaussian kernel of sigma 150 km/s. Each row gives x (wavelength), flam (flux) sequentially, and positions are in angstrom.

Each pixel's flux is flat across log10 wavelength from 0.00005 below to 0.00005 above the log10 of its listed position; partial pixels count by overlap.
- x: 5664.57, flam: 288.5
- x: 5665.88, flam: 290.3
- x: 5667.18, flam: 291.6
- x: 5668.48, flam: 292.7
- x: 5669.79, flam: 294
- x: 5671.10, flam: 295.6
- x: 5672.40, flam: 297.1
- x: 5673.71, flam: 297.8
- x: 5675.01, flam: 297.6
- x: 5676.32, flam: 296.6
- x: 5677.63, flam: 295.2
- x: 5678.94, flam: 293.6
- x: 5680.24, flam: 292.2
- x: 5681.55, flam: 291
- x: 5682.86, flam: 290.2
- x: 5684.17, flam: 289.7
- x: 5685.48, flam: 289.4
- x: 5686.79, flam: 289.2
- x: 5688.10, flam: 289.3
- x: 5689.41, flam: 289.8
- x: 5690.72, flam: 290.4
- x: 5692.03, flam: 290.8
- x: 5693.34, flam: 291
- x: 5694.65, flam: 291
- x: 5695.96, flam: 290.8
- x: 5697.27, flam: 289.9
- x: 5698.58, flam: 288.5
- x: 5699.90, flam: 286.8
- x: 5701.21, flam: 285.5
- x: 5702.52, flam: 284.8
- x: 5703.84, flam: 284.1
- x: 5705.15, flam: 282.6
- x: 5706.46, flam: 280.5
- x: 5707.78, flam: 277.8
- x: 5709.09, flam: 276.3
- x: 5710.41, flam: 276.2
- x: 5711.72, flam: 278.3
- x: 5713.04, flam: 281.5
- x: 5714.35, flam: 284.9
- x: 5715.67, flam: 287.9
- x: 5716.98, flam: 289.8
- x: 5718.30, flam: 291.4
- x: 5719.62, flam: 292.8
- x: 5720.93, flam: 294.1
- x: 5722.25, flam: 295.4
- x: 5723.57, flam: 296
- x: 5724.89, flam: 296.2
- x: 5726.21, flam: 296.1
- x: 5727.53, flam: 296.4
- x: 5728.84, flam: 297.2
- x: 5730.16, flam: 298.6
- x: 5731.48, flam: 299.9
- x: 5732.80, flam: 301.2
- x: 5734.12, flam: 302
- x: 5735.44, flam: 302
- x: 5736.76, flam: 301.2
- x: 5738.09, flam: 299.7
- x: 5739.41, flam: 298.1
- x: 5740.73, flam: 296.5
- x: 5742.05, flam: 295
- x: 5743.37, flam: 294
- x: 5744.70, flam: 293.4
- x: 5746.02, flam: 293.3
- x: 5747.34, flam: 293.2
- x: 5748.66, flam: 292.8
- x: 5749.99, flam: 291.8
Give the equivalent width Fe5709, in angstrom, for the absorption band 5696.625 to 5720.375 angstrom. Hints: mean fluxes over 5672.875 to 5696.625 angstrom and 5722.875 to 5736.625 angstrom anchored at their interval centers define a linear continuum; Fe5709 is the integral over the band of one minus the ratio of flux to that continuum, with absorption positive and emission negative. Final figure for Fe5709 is 0.9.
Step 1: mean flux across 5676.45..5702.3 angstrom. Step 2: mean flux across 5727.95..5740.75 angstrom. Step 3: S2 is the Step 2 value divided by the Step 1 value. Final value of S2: 1.0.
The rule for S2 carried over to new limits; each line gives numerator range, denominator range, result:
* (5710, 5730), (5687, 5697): 1.00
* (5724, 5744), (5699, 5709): 1.05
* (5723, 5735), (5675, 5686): 1.02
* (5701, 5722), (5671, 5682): 0.96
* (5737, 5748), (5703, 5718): 1.05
